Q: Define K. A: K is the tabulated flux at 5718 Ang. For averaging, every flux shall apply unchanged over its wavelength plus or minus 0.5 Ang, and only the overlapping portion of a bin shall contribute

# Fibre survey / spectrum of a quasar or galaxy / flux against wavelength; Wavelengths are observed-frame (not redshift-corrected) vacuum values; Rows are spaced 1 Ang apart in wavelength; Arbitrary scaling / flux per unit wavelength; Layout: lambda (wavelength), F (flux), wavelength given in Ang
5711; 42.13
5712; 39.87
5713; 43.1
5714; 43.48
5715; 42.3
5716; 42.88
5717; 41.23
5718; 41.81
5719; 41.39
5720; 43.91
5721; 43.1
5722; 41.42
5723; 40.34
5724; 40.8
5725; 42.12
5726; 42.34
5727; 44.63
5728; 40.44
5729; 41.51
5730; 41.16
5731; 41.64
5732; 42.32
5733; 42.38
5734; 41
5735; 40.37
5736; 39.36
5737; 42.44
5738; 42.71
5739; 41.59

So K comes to 41.81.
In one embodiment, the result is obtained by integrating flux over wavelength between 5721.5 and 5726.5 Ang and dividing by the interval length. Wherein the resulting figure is 41.4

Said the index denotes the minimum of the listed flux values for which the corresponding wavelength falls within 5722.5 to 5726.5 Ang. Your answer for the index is 40.34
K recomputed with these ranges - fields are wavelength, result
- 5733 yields 42.38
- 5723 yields 40.34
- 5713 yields 43.1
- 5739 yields 41.59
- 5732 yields 42.32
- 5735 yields 40.37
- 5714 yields 43.48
